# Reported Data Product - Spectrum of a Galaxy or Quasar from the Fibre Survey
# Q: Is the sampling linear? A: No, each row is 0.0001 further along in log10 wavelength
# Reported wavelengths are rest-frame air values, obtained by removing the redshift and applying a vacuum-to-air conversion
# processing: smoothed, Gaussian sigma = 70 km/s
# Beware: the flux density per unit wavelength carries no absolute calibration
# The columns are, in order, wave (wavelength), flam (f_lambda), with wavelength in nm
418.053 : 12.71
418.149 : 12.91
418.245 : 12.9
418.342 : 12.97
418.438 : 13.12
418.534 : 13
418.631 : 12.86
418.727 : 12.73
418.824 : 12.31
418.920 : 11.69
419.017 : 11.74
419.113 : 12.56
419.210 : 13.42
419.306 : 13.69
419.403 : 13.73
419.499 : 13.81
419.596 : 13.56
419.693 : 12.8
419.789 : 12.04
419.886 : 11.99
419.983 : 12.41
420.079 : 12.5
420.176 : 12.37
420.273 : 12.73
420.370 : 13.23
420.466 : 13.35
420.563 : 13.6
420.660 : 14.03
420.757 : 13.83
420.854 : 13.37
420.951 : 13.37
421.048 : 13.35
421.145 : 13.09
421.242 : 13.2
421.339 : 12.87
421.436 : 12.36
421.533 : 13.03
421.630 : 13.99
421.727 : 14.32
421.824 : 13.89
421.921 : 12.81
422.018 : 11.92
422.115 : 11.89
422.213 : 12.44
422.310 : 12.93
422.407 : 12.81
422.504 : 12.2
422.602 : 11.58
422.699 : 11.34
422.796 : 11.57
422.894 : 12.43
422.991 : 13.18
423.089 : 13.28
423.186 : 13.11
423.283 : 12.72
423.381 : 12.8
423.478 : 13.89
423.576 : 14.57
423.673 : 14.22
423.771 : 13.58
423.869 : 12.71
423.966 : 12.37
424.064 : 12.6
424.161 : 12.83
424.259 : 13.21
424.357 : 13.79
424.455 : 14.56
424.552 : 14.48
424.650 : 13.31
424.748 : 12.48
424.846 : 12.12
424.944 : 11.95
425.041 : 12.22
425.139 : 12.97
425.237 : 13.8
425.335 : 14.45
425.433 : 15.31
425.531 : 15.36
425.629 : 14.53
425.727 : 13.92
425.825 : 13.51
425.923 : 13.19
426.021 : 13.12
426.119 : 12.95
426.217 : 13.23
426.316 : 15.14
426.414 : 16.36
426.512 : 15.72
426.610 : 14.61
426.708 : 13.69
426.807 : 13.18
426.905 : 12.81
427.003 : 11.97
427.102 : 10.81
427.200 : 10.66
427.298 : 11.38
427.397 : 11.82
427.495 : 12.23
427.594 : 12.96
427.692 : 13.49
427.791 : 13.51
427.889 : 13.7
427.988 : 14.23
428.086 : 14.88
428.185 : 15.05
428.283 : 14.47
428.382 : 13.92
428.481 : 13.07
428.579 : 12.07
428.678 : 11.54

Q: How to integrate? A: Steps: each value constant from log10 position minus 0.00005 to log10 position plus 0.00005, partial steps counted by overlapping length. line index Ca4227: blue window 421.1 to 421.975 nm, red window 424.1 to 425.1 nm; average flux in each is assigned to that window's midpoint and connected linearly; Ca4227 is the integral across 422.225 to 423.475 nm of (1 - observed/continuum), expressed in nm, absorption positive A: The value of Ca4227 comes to 0.062 nm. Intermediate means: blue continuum 13.3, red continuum 13.1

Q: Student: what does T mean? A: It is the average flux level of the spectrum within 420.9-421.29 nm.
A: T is 13.2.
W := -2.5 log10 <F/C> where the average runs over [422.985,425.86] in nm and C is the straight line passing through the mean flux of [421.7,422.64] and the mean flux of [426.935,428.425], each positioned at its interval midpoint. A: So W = -0.06 mag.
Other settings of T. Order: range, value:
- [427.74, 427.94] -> 13.6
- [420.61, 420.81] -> 13.9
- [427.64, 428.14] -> 14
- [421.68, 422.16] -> 13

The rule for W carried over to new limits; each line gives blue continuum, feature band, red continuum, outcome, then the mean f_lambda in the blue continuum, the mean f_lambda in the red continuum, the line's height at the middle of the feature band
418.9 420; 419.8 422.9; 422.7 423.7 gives 0.01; 12.8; 13.1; 12.9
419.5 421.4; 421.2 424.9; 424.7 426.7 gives 0.04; 13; 13.8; 13.4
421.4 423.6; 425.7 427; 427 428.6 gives -0.08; 12.8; 13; 12.9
